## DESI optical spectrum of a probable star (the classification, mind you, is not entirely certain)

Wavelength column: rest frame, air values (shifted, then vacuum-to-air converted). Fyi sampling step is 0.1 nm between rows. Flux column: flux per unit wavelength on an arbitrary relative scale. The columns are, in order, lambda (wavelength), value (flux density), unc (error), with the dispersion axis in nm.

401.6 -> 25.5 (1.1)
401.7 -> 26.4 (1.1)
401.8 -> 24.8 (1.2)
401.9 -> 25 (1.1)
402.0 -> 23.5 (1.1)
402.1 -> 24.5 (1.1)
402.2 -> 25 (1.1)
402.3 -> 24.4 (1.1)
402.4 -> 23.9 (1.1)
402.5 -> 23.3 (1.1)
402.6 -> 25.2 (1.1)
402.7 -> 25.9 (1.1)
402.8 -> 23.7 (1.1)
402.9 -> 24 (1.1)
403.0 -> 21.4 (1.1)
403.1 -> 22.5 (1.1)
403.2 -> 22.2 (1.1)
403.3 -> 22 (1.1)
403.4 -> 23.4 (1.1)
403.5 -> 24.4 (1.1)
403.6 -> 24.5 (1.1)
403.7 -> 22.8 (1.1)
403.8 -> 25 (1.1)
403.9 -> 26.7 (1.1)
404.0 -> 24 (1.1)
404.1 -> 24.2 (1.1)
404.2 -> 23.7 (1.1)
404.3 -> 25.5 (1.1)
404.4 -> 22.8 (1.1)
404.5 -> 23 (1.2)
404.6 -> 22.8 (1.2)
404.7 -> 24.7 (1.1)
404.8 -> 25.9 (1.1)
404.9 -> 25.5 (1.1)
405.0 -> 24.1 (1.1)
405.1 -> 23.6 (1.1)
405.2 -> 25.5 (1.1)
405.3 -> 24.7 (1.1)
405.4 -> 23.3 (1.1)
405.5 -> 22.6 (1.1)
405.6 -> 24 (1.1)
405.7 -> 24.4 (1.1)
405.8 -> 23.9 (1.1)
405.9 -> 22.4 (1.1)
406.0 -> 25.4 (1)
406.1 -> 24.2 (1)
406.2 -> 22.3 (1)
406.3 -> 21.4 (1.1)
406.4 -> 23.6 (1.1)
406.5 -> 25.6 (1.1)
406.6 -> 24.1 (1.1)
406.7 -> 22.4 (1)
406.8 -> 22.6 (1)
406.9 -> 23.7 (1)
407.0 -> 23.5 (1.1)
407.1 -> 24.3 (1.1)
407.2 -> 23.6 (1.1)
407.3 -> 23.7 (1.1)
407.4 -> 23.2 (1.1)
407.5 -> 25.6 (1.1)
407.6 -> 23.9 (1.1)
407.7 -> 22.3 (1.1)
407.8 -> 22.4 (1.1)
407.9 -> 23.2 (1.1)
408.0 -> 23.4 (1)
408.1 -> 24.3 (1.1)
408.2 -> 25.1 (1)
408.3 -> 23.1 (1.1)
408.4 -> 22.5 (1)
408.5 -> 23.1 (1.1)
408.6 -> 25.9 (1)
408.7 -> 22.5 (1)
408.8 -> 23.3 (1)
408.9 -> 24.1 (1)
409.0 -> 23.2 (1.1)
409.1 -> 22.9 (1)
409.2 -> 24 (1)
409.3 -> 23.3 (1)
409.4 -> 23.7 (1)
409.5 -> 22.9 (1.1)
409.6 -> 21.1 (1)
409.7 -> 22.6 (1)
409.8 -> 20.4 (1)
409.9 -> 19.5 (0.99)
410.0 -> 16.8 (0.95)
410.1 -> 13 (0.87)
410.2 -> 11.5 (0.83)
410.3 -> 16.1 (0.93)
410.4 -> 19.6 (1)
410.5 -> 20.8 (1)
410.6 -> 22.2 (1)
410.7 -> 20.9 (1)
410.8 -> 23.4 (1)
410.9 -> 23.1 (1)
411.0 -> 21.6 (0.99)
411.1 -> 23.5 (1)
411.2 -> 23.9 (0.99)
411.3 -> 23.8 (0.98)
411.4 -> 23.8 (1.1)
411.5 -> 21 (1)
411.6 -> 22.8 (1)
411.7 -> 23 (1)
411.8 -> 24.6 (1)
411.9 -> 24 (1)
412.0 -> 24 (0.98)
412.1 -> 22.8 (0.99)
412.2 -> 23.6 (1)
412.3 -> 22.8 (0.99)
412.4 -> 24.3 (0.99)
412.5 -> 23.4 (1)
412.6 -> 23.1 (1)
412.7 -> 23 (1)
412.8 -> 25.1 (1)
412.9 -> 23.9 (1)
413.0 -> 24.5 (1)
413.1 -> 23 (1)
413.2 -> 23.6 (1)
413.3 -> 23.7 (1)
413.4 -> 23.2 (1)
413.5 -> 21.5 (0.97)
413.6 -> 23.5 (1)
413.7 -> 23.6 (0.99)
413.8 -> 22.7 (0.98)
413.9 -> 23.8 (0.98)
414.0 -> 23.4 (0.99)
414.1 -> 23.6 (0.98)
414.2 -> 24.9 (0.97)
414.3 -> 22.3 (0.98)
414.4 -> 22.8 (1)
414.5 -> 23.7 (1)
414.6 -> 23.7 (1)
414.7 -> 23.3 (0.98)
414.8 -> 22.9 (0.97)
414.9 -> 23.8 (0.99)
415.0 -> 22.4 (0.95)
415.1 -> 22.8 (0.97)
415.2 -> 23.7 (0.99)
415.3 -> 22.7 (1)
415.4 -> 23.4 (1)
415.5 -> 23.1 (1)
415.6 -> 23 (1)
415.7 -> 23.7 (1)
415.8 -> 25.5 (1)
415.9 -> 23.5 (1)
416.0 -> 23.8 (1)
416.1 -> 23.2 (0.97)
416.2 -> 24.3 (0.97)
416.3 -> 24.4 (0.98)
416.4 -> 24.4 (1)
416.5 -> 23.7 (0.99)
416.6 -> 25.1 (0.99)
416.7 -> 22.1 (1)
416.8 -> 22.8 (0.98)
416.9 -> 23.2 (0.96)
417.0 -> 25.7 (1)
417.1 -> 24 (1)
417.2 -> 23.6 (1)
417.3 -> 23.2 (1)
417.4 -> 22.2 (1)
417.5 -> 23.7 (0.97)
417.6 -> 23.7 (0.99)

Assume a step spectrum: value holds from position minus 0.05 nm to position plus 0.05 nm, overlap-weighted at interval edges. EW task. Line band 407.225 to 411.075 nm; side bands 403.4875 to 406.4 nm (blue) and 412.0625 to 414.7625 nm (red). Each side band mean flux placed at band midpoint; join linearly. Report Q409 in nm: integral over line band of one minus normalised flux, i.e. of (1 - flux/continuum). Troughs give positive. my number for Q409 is 0.29 nm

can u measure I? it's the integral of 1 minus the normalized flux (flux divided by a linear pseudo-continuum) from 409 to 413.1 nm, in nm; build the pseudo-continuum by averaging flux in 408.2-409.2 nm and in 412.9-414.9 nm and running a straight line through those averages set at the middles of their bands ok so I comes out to 0.25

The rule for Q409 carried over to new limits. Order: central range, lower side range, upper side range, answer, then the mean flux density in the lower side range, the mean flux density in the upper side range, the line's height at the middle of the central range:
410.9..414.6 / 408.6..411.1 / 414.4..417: -0.18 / 21.1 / 23.6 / 22.3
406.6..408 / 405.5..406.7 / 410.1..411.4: -0.03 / 23.7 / 20.7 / 22.9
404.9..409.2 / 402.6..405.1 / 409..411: -0.29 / 24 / 20.5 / 22.2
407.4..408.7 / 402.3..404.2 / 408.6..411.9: -0.08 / 23.9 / 21.6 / 22.3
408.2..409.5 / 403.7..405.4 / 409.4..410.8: -0.19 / 24.4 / 19.4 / 20.5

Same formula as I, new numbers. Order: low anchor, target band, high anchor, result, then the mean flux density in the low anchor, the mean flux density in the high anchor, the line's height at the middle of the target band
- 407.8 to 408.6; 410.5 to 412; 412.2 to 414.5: 0.037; 23.6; 23.4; 23.5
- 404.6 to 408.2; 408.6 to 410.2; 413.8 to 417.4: 0.159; 23.8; 23.6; 23.7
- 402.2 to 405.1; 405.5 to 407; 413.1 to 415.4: 0.017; 24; 23.3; 23.8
